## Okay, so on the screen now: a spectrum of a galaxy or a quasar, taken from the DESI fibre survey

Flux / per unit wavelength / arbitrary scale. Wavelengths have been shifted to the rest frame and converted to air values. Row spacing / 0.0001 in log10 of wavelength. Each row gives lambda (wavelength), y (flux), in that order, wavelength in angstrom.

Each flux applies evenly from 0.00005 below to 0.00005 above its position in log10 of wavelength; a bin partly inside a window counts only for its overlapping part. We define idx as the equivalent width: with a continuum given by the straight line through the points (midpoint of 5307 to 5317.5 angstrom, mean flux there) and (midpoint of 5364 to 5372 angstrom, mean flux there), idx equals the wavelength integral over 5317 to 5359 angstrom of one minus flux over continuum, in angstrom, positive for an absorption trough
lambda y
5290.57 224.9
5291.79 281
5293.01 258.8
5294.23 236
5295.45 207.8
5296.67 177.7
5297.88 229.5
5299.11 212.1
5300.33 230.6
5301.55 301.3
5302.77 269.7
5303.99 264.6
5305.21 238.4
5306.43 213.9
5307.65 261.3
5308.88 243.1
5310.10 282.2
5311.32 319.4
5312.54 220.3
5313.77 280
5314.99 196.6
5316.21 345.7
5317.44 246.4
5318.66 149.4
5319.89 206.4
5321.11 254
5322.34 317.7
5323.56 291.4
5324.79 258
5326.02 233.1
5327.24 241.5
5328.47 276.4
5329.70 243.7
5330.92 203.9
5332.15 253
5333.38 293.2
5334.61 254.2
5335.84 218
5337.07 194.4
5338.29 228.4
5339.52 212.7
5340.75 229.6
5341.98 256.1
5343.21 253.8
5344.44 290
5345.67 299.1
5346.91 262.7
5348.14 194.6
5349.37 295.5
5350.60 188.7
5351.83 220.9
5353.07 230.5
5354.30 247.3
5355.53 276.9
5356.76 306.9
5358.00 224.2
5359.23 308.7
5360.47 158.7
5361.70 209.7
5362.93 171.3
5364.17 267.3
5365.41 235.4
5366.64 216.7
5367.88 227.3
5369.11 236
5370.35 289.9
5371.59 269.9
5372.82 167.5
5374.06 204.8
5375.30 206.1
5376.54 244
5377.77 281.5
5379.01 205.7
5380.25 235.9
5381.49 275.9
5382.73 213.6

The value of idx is 1.9 angstrom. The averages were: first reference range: 267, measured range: 246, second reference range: 247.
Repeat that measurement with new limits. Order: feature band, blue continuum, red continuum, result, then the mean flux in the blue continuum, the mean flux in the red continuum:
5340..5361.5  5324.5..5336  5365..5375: -0.9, 248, 230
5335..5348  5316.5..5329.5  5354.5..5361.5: 0.4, 250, 252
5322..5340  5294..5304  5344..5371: -0.6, 235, 243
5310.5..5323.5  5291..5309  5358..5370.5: -0.9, 241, 230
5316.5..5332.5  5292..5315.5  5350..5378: -0.3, 245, 234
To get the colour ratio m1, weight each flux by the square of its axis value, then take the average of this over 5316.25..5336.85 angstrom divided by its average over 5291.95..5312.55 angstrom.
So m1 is 1.0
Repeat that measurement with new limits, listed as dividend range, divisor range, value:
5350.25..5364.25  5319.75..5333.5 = 0.92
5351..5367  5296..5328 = 0.96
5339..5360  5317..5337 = 1.04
